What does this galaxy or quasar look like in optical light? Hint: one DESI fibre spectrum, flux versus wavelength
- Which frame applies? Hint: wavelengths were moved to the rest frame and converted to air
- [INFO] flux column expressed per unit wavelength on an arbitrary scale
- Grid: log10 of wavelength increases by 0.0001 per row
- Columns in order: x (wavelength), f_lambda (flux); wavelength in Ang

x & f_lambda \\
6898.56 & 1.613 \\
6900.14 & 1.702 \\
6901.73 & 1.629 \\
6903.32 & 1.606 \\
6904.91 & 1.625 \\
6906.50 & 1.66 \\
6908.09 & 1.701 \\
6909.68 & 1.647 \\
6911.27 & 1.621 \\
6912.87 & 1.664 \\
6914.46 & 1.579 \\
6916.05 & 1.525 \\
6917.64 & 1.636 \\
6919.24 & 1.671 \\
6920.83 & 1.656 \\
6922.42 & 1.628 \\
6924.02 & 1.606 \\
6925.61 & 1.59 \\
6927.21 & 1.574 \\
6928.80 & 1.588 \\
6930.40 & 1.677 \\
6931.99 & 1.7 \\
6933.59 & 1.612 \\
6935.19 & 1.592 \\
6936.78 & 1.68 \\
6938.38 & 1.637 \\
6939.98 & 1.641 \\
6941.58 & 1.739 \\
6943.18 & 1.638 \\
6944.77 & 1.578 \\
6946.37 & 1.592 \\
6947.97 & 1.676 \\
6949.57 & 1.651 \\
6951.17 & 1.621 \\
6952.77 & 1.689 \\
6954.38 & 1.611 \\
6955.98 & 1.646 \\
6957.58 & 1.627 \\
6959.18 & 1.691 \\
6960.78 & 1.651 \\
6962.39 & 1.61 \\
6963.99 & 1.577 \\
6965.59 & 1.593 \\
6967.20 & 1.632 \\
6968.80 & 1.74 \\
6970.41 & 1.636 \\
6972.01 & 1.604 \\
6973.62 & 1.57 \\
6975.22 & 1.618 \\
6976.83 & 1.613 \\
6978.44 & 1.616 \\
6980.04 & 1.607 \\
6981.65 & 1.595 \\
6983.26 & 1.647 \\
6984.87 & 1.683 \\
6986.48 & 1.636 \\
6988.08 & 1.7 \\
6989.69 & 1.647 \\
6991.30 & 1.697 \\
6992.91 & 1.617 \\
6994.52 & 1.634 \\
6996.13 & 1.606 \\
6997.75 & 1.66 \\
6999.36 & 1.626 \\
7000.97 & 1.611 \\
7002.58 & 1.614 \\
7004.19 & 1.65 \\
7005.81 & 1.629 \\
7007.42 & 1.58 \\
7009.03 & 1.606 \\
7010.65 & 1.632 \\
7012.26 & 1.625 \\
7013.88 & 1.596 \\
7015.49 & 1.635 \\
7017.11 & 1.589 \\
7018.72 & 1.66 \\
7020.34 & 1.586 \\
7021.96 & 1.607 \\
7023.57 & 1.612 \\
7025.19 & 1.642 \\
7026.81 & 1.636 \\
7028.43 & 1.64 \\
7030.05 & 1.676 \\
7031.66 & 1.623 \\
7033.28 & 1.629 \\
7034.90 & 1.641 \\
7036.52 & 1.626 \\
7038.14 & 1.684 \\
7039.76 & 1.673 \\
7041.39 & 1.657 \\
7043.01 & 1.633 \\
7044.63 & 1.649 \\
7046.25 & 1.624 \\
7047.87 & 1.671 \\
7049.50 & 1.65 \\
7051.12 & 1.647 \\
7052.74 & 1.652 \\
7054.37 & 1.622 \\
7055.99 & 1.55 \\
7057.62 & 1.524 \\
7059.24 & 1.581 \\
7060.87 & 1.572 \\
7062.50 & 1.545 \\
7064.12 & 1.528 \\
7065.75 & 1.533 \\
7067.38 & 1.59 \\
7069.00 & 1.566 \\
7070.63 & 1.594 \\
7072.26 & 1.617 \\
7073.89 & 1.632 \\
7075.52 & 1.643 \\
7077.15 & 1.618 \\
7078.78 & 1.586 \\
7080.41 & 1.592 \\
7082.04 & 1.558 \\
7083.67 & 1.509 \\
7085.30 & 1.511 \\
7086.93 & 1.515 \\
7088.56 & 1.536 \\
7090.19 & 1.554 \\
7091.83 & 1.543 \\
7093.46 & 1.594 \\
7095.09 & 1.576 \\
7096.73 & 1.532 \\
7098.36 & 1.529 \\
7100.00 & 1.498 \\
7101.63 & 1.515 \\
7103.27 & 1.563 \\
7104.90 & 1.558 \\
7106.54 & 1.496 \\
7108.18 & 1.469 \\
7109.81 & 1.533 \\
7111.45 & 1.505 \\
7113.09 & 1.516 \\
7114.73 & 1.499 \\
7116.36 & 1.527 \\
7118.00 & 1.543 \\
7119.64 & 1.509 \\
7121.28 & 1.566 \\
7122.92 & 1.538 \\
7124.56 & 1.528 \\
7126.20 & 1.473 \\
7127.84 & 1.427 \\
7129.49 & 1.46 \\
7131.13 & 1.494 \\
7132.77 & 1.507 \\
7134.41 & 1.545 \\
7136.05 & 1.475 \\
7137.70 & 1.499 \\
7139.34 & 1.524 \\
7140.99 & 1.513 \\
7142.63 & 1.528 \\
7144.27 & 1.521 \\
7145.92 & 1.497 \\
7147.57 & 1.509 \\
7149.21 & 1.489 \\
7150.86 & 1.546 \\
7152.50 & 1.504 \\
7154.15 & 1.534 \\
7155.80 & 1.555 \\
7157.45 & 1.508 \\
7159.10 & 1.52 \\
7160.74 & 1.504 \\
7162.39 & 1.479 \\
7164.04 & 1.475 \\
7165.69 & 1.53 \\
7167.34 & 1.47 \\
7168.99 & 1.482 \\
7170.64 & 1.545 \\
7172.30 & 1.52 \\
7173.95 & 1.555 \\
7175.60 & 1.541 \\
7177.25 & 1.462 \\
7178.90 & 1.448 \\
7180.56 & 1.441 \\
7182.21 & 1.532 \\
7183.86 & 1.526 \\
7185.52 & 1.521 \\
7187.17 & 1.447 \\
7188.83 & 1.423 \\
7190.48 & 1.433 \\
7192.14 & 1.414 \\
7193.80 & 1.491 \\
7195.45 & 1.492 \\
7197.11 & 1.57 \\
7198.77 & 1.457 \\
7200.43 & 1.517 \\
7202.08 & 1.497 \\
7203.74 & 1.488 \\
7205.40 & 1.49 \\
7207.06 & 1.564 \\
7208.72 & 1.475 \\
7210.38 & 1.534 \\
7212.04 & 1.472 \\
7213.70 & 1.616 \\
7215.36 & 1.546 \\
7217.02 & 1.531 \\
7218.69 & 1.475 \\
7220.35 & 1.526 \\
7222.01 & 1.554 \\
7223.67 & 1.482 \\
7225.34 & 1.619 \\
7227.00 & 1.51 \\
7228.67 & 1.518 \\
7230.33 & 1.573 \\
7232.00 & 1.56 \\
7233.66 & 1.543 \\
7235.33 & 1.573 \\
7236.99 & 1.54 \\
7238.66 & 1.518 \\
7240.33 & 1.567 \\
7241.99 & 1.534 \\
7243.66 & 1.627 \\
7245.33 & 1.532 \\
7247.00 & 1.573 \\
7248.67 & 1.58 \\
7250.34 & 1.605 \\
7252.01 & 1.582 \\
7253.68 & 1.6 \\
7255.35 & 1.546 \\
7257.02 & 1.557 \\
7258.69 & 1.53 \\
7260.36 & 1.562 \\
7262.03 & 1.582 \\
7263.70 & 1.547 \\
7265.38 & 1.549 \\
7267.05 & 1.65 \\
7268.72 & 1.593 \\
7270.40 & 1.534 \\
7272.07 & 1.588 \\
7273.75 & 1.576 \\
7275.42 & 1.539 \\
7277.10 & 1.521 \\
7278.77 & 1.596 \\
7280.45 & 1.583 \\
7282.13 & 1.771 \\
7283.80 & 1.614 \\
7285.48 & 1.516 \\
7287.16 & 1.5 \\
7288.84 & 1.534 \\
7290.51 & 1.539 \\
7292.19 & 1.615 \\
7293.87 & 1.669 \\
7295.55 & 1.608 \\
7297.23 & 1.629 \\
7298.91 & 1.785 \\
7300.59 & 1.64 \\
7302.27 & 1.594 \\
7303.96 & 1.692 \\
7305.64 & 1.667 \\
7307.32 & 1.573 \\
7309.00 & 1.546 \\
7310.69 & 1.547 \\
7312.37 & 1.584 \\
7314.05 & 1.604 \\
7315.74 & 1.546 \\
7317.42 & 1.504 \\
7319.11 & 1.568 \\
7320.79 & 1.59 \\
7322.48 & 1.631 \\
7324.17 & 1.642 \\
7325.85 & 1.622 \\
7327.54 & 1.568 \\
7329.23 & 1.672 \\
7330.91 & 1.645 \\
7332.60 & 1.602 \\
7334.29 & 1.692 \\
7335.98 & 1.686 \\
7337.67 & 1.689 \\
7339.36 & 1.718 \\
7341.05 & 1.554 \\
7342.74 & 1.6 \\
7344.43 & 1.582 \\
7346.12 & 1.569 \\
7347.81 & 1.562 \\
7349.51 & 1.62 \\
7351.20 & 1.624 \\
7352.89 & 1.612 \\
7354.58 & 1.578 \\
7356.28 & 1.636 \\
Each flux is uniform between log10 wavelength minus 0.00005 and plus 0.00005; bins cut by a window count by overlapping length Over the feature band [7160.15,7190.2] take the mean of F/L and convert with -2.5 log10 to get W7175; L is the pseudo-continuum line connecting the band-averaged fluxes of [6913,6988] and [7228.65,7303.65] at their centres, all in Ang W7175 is 0.07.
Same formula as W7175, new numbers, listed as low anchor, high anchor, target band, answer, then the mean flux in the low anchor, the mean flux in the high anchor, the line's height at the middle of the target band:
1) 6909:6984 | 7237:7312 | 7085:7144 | 0.061 mag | 1.63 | 1.59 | 1.61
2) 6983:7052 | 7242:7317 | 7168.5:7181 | 0.075 mag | 1.64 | 1.59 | 1.61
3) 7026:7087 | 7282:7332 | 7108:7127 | 0.060 mag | 1.61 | 1.61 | 1.61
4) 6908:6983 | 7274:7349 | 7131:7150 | 0.075 mag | 1.63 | 1.61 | 1.62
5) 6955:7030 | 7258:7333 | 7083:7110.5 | 0.059 mag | 1.63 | 1.6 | 1.62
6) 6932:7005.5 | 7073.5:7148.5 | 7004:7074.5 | -0.022 mag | 1.64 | 1.53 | 1.58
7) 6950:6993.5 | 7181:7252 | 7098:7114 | 0.041 mag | 1.64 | 1.53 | 1.58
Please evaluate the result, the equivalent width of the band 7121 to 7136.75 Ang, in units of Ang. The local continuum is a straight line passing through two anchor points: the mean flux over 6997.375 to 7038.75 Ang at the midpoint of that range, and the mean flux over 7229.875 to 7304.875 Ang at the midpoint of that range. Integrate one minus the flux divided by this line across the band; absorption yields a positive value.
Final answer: 1.1 Ang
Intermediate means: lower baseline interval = 1.63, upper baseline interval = 1.58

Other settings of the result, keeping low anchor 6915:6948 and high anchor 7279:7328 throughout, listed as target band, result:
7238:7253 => 0.3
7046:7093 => 1.1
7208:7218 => 0.5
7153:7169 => 1.1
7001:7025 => 0.1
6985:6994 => -0.2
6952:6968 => -0.1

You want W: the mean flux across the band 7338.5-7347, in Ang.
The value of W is 1.61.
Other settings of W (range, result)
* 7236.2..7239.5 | 1.53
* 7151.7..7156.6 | 1.53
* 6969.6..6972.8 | 1.62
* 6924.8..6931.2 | 1.61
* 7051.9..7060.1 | 1.59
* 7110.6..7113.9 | 1.51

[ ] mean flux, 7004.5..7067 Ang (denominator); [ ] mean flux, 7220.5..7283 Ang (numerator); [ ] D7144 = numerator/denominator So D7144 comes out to 0.97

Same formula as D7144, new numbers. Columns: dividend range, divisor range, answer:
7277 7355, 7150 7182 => 1.07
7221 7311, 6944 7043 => 0.97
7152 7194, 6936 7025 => 0.92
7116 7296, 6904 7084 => 0.94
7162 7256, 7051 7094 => 0.97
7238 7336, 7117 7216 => 1.06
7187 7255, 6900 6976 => 0.94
